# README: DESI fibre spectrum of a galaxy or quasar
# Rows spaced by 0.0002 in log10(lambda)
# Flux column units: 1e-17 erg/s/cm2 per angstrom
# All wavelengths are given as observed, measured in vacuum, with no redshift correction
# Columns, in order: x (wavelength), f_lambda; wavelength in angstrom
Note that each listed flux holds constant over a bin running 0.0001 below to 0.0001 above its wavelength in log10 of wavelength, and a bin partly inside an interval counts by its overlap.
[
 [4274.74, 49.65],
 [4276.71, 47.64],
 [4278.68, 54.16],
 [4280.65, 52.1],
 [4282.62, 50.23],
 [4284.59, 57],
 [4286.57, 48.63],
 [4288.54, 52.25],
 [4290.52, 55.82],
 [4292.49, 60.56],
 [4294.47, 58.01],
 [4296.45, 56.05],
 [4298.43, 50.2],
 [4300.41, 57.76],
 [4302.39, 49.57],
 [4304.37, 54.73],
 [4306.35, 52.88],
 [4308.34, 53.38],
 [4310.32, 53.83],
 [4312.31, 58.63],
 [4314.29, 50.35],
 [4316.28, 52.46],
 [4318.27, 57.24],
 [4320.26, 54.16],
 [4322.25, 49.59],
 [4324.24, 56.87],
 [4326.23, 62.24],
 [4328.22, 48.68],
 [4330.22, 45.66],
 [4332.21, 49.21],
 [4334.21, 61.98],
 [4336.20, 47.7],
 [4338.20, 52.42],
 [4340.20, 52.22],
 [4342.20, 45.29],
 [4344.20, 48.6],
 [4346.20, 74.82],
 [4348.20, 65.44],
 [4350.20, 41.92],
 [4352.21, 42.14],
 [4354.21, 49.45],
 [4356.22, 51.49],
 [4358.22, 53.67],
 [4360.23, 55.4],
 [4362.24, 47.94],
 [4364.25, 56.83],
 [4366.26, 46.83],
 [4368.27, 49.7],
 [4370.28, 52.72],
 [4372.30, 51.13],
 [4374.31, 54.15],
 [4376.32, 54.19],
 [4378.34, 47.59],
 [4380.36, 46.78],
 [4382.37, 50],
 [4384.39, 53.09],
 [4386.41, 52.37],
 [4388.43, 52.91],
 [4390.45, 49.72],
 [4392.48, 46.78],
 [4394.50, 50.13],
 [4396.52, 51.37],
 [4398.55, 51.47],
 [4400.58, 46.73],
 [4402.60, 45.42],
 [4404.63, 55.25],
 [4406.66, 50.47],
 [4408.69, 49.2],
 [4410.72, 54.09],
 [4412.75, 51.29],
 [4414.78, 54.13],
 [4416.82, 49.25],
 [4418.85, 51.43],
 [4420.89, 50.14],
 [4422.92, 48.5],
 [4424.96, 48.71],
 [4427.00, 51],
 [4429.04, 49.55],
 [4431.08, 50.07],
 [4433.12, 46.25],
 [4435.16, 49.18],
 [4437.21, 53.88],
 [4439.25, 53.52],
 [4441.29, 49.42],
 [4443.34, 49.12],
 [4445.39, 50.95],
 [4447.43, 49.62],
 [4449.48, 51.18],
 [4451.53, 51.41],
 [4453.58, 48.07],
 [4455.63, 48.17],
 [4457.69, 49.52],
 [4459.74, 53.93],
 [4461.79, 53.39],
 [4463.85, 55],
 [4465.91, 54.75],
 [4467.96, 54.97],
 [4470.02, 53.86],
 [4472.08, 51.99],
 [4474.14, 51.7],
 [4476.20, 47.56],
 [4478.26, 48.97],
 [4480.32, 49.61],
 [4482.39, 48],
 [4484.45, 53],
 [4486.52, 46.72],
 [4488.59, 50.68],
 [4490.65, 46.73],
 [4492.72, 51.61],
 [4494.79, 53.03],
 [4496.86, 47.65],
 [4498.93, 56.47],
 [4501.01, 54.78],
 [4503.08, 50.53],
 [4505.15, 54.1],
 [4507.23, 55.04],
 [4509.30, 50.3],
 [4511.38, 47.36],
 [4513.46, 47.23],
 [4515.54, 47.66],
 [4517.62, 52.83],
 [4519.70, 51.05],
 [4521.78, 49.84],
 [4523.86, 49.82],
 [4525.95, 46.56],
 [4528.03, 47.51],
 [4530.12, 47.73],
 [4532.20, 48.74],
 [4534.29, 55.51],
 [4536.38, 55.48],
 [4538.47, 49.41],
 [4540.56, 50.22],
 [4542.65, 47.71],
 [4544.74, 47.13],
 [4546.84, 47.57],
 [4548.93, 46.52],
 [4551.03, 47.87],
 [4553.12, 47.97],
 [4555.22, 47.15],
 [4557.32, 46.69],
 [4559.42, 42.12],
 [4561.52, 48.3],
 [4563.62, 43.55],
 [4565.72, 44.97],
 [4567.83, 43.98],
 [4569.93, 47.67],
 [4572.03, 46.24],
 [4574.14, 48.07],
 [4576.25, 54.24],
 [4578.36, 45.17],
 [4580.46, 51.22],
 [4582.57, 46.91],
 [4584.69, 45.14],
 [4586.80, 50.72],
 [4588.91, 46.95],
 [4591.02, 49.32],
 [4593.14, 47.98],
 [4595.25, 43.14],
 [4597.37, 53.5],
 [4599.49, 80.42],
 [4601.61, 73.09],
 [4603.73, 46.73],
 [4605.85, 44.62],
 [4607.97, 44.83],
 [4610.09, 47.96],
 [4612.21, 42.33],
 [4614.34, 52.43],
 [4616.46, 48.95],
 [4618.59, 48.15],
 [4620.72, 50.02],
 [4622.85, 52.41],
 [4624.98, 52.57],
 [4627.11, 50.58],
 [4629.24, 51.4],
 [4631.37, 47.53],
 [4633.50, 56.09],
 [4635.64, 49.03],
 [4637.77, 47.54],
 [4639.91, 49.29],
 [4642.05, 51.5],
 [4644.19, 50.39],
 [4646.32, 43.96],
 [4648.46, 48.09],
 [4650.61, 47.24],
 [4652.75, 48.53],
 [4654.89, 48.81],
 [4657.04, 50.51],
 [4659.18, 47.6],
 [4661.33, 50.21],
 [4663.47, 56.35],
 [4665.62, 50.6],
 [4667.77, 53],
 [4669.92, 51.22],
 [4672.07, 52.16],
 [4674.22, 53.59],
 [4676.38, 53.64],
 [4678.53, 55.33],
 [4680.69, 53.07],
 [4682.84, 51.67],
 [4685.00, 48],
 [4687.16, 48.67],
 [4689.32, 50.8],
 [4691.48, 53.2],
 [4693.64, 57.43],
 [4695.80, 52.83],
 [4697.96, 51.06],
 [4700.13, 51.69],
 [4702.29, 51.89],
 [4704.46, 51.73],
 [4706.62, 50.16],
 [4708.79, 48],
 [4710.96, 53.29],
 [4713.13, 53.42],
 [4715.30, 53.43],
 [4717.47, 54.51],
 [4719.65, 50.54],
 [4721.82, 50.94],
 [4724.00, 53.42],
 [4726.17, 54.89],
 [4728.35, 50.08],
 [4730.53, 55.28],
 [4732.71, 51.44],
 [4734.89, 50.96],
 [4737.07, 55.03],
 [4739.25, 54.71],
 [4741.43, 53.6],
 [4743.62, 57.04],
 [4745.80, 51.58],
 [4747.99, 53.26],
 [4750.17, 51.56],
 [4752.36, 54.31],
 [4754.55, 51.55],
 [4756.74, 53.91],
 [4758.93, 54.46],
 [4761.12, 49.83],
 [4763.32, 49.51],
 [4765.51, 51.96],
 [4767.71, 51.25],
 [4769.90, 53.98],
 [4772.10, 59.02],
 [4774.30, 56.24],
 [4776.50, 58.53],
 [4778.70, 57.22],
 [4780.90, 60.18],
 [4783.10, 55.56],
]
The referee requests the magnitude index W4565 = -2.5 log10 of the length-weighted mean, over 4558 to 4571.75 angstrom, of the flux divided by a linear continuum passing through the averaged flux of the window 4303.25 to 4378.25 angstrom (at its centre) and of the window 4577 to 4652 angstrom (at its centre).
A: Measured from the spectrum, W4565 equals 0.12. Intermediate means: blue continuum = 52.8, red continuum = 50.2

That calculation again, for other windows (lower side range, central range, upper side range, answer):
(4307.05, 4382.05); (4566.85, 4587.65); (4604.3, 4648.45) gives 0.038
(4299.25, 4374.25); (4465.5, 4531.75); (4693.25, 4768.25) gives 0.045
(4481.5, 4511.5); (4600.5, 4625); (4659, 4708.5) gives 0.030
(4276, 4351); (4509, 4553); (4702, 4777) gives 0.088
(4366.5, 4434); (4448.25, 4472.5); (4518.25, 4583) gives -0.056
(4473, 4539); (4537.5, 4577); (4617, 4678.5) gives 0.073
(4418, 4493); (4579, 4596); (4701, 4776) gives 0.086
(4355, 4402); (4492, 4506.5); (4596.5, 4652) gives -0.034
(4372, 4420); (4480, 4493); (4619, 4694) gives 0.032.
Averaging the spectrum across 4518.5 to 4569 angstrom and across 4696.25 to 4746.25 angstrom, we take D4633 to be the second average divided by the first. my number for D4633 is 1.09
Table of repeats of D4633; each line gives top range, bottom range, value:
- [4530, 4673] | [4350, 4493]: 0.98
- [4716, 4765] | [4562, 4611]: 1.06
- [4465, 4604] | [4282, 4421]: 0.96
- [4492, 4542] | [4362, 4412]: 1.00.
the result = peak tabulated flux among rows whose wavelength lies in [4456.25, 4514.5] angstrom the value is 56.47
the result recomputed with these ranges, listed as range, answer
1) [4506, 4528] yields 55.04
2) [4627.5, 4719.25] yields 57.43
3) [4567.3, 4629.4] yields 80.42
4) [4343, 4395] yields 74.82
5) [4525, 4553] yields 55.51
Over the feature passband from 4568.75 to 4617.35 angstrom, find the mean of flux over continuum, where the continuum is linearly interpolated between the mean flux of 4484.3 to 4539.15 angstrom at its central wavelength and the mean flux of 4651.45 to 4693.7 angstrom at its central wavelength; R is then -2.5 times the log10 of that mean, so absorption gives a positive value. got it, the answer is 0.02 mag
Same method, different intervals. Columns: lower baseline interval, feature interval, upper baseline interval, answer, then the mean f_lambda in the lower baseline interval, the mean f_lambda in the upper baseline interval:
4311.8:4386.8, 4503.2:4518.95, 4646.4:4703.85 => 0.025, 52.4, 51.3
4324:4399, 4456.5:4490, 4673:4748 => 0.014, 51.8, 52.6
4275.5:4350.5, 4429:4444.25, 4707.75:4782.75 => 0.074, 53.8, 53.5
